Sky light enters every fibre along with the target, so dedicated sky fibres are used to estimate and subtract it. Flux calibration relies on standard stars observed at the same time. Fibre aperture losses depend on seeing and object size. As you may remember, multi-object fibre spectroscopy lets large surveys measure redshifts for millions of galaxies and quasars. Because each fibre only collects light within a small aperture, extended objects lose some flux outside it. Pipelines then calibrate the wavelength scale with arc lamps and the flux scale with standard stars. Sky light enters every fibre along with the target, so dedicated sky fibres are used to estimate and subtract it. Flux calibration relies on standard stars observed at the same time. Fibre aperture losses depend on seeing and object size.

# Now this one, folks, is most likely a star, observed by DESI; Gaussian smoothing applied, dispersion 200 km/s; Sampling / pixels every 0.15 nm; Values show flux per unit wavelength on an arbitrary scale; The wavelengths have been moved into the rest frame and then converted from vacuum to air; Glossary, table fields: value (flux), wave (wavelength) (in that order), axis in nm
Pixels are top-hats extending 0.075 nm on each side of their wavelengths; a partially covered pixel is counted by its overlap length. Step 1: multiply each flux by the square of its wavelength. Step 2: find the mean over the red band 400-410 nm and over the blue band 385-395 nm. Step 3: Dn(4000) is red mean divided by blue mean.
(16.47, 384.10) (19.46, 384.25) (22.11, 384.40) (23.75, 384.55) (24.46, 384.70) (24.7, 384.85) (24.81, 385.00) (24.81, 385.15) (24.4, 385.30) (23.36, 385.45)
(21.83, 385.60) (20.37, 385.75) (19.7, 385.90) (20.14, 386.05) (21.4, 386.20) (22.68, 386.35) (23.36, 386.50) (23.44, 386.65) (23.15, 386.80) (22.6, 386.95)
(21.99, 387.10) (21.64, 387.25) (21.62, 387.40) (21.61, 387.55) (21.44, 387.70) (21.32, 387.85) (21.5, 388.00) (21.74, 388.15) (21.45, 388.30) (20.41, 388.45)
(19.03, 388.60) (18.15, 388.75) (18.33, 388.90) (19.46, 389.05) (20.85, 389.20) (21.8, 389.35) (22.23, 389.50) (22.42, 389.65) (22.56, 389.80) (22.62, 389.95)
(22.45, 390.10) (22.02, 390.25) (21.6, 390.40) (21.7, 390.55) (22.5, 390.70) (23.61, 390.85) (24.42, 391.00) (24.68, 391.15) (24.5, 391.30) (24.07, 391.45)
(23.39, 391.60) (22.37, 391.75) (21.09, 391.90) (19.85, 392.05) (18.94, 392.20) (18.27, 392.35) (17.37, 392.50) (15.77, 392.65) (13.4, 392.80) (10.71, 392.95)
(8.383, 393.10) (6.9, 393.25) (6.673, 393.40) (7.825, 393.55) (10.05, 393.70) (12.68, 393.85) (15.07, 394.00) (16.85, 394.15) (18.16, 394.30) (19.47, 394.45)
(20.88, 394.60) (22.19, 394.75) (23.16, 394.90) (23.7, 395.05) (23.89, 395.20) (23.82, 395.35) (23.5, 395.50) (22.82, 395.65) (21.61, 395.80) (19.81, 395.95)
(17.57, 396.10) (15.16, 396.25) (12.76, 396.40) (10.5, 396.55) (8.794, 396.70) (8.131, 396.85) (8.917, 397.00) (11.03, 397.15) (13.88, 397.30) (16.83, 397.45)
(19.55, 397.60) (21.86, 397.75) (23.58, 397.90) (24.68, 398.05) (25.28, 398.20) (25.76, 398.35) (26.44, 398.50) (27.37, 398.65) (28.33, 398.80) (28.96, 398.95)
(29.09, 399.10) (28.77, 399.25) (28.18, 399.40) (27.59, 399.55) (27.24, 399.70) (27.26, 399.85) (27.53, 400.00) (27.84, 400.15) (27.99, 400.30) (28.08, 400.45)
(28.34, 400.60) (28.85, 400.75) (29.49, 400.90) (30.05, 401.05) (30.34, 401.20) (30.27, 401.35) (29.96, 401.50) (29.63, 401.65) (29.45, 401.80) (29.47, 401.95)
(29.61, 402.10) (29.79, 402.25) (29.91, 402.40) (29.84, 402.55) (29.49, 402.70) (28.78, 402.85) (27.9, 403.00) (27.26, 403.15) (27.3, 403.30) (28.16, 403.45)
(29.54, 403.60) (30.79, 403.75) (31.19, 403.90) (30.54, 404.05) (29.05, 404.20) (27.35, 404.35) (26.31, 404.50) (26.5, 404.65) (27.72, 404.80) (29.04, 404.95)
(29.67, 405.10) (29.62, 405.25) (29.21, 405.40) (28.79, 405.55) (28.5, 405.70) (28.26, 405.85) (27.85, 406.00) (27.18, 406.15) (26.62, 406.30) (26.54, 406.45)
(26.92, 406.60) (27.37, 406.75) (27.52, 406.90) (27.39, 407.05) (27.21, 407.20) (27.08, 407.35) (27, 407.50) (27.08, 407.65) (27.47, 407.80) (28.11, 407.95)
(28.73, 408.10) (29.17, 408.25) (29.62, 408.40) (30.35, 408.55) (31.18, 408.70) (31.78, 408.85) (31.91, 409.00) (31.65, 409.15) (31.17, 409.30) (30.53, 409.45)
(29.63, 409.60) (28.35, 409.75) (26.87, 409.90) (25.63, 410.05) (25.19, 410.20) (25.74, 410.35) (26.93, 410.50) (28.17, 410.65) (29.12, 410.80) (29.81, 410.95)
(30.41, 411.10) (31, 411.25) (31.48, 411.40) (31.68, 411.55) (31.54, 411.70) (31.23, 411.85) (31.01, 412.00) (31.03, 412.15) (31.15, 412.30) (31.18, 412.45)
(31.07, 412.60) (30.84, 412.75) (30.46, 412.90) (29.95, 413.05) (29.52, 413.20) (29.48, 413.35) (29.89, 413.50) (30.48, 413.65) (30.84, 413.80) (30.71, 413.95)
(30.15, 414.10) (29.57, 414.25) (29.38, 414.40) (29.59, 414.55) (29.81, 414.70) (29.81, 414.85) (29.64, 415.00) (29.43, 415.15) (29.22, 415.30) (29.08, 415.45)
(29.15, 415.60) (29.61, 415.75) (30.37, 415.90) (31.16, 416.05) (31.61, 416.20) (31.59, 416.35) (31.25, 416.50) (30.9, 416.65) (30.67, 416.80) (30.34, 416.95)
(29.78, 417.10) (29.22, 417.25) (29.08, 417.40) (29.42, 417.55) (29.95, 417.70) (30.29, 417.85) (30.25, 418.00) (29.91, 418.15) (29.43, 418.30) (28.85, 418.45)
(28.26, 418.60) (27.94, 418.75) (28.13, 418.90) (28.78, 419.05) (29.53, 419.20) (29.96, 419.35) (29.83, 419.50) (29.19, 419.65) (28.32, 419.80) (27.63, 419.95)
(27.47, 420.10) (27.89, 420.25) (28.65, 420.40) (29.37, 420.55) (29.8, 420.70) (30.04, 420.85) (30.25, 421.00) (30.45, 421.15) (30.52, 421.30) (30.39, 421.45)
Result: 1.6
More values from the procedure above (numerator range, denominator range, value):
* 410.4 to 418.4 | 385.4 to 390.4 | 1.60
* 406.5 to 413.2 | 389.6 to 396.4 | 1.67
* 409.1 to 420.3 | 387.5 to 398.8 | 1.72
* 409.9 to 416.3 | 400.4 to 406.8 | 1.09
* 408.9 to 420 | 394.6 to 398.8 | 1.66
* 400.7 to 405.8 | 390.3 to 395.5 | 1.65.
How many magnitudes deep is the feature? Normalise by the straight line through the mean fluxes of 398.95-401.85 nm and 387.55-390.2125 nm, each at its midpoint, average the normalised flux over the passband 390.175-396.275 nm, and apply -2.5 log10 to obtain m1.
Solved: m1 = 0.26 mag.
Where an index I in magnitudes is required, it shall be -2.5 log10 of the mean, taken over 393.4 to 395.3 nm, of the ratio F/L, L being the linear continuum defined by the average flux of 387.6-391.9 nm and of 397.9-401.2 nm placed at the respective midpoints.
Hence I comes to 0.38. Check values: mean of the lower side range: 21.9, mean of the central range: 17.5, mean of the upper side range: 27.7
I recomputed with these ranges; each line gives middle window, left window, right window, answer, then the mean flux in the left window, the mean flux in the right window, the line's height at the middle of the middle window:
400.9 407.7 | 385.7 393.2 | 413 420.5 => -0.12 mag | 20.8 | 29.6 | 25.6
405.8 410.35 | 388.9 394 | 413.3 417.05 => -0.06 mag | 18.6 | 30.2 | 26.7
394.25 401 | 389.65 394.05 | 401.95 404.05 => 0.08 mag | 18.2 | 29.3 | 23.9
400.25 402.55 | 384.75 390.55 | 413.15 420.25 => -0.15 mag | 21.8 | 29.7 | 25.5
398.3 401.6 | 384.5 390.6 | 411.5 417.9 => -0.11 mag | 21.9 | 30.3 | 25.7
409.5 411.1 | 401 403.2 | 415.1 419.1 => 0.07 mag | 29.5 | 29.8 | 29.6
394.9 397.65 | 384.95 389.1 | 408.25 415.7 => 0.41 mag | 21.6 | 29.9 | 24.7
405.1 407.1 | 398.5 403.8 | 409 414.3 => 0.05 mag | 28.8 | 29.8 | 29.3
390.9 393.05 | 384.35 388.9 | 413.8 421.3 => 0.18 mag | 22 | 29.6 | 23.4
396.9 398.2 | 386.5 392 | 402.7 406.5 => 0.39 mag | 21.9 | 28.4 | 25.4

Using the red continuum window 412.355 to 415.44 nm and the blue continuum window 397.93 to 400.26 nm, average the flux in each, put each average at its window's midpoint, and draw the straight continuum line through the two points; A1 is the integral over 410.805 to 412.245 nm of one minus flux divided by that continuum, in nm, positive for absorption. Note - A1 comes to -0.065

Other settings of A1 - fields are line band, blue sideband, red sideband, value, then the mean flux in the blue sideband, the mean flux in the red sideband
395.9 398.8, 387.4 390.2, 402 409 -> 0.809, 21.1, 28.6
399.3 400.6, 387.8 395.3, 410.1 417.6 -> -0.250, 19.3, 30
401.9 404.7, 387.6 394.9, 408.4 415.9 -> -0.400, 19.1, 29.9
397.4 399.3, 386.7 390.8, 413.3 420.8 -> -0.074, 21.4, 29.6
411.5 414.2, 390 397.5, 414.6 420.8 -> -0.352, 17.7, 29.5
